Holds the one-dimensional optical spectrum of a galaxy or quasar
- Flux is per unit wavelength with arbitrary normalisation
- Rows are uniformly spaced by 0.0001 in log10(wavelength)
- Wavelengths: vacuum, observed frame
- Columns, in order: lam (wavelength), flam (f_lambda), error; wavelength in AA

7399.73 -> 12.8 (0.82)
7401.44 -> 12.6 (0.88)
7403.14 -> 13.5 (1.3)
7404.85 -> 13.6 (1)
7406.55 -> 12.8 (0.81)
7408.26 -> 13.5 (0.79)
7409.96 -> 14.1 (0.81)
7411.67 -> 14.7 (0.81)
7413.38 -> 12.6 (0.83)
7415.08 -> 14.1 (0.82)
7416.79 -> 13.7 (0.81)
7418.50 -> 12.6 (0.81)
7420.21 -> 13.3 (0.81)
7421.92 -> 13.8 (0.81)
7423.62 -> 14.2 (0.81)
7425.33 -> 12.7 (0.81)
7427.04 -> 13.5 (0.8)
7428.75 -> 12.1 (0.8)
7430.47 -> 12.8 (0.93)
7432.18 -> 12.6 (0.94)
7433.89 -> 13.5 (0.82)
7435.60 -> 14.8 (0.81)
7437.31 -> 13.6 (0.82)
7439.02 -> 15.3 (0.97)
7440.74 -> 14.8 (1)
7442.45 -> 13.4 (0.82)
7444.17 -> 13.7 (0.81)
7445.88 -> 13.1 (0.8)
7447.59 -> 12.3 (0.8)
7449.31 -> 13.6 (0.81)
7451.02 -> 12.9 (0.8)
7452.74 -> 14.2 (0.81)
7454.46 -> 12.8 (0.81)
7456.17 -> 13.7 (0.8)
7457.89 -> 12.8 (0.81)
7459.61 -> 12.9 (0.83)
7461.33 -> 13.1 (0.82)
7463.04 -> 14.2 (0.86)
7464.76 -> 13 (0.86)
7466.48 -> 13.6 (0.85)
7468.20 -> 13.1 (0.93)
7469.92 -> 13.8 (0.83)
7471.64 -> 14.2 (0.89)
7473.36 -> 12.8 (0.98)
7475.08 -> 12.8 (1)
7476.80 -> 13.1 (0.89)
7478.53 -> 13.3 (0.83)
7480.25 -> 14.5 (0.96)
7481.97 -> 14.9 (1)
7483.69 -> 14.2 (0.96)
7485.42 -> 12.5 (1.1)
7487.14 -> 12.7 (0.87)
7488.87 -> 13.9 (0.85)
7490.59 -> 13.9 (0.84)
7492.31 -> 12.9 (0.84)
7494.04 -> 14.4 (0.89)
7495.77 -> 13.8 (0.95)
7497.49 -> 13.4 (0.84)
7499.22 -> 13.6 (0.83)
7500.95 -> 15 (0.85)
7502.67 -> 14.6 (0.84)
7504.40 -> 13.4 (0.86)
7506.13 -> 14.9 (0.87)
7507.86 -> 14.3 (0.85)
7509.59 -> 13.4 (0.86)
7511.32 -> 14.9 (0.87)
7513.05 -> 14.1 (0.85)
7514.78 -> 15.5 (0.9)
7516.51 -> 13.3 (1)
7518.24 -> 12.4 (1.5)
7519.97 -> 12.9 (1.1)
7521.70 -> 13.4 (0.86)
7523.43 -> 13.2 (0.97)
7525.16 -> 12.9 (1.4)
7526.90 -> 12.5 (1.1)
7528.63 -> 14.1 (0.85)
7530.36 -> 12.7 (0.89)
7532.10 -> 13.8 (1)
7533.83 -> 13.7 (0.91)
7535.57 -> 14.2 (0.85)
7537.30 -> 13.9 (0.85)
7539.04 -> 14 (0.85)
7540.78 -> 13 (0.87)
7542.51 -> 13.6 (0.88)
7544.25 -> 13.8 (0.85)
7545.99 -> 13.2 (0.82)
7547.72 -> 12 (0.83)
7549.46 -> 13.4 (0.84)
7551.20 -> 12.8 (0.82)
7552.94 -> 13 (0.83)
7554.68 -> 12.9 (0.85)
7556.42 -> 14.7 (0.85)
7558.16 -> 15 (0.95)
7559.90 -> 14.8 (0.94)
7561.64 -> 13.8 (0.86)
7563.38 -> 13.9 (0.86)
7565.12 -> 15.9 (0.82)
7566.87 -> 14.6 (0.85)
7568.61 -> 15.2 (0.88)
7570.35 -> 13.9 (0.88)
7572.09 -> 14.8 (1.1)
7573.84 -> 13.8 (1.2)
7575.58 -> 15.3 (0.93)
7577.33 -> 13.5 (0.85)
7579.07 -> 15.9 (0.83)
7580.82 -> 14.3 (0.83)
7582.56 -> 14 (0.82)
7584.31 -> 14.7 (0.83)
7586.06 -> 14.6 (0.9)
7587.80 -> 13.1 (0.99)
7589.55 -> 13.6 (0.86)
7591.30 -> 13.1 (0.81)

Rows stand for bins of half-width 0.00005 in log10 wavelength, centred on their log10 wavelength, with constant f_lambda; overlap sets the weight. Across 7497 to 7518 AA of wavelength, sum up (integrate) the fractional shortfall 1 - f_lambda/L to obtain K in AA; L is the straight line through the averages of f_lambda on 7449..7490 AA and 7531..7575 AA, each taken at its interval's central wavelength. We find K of -0.8 AA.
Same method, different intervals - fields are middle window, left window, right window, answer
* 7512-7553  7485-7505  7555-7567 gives 2.3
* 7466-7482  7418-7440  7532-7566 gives 0.0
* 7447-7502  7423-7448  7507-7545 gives 0.2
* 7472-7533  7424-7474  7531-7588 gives 0.3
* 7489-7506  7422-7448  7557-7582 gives 0.1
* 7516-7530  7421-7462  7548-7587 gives 0.9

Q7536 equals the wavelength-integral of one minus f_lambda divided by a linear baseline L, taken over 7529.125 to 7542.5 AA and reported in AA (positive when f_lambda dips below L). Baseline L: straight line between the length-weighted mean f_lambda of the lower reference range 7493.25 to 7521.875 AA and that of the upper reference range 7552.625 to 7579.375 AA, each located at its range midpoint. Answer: 0.5 AA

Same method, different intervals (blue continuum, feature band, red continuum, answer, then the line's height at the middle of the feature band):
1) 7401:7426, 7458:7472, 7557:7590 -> 0.4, 13.8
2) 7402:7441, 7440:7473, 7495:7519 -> 0.8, 13.8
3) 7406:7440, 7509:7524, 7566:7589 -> 0.4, 14.1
